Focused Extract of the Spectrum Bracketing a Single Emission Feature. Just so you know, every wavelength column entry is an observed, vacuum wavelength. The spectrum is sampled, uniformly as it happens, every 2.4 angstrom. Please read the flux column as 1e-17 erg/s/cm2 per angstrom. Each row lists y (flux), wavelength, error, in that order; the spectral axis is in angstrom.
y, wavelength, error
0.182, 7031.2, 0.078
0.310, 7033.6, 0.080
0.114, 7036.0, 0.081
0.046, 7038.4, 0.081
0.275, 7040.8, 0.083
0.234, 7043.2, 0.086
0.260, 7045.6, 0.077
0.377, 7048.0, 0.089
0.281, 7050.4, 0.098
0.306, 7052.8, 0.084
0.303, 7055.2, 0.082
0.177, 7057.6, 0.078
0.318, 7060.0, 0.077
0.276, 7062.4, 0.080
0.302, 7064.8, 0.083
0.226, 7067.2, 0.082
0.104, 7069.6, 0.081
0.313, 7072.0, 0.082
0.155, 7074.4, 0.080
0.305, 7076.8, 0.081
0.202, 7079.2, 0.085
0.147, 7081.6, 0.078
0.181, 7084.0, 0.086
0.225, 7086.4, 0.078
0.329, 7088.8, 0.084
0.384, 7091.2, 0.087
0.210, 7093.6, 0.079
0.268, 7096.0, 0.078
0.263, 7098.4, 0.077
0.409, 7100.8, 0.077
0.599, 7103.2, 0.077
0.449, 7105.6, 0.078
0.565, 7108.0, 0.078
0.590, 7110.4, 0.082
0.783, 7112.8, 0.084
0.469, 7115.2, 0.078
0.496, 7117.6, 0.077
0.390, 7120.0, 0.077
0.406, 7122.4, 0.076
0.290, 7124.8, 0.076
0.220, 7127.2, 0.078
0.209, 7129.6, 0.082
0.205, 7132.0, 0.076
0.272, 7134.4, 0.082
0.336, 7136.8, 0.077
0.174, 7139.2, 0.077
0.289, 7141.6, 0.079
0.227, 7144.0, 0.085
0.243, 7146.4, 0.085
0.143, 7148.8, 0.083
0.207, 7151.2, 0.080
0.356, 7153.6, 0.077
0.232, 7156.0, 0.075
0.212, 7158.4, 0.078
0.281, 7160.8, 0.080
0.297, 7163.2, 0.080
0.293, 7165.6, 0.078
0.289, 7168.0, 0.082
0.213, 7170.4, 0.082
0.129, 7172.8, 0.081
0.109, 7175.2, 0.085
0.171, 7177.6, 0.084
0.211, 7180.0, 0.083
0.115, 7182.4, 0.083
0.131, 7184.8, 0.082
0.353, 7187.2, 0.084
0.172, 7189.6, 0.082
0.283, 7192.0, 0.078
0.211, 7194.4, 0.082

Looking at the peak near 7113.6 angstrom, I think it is [O II] 3727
